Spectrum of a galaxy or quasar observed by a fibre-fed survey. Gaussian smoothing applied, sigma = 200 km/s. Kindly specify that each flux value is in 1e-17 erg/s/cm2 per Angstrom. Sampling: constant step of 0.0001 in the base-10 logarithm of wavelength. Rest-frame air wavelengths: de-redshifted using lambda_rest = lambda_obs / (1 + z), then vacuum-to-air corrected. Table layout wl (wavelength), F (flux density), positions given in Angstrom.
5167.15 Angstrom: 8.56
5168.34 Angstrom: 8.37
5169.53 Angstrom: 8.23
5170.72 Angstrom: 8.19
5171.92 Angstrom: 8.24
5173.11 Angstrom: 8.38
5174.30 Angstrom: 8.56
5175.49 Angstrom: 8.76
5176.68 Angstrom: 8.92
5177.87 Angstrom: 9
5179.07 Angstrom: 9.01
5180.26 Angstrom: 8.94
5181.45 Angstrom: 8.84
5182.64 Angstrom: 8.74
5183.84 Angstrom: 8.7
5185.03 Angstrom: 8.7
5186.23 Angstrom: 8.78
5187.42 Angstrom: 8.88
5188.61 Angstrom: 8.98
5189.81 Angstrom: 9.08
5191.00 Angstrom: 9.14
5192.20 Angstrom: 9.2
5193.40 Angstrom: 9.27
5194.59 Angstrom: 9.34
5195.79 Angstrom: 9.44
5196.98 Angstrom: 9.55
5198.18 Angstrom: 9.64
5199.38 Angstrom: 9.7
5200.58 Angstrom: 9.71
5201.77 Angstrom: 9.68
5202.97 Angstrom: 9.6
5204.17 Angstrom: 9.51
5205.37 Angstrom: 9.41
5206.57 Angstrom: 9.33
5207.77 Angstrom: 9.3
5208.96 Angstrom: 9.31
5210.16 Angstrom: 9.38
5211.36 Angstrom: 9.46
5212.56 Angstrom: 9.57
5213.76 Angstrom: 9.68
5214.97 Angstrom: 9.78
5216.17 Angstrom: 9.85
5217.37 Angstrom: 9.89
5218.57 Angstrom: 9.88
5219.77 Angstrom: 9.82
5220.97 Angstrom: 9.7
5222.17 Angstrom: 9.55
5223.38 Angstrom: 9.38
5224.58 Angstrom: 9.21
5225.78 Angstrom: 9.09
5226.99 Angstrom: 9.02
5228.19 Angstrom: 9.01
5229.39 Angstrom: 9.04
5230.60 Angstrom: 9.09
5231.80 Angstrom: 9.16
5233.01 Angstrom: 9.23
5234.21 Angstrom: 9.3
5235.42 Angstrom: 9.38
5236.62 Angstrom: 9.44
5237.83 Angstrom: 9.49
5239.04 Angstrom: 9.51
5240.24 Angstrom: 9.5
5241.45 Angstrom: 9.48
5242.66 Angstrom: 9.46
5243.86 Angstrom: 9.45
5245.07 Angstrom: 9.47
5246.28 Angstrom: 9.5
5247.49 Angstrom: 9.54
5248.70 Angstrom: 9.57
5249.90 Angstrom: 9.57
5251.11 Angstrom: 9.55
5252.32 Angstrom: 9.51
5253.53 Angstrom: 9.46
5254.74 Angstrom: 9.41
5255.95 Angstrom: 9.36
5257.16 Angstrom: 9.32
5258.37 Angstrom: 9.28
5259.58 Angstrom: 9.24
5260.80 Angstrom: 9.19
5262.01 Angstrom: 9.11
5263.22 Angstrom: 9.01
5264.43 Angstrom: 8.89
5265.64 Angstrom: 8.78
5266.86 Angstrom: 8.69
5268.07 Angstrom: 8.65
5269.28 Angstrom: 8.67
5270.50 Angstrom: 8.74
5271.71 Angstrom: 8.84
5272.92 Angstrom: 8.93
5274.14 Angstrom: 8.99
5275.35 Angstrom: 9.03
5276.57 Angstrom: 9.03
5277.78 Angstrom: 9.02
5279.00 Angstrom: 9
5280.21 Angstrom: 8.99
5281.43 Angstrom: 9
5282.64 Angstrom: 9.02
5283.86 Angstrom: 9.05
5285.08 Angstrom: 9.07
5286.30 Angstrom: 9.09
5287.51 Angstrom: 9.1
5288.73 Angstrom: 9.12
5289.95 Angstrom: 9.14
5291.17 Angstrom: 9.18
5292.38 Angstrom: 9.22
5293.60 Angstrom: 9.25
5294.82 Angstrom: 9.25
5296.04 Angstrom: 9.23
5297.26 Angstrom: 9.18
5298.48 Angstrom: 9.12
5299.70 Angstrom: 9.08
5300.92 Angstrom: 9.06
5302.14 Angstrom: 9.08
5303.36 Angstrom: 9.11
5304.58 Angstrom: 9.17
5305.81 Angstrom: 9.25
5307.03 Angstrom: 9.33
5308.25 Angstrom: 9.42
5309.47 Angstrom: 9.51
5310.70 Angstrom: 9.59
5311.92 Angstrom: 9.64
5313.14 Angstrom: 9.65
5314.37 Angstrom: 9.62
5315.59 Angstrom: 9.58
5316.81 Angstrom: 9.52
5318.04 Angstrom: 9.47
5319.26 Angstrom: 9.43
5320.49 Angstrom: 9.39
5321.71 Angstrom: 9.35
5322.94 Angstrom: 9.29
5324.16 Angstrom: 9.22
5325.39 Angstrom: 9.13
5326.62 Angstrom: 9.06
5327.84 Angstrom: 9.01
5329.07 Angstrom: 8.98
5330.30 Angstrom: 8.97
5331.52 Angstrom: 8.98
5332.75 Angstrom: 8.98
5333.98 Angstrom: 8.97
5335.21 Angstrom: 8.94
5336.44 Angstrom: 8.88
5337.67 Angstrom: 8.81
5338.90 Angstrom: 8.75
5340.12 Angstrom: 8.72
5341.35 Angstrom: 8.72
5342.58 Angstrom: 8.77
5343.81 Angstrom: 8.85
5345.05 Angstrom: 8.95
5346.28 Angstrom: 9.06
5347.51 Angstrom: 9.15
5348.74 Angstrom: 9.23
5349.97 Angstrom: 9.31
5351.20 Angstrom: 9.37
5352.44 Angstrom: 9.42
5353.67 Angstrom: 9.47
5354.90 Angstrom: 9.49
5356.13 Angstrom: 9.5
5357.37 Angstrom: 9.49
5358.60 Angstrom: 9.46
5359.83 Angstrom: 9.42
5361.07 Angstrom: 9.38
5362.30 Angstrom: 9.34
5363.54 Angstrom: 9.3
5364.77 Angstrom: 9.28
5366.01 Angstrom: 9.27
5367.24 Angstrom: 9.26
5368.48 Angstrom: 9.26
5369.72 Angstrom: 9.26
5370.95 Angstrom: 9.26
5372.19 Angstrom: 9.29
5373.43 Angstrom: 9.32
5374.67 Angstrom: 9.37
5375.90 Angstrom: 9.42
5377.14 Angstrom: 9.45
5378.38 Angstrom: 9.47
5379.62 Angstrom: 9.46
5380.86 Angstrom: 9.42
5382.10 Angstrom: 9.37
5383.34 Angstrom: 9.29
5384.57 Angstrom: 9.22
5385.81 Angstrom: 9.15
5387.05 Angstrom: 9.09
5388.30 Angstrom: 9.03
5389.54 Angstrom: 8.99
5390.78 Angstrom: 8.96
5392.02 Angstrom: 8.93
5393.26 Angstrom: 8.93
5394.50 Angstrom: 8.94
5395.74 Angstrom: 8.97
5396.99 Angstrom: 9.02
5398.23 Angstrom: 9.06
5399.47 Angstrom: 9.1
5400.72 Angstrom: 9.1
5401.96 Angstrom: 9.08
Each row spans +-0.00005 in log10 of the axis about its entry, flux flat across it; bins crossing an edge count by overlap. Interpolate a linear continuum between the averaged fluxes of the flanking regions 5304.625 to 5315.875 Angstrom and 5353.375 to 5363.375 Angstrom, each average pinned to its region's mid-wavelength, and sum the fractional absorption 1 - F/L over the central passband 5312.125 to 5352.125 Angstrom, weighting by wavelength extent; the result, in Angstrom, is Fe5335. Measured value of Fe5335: 1.4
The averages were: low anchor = 9.49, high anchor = 9.44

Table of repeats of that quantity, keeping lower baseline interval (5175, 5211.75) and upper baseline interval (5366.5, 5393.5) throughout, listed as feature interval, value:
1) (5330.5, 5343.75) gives 0.5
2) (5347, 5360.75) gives -0.2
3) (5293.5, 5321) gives -0.4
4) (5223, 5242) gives -0.1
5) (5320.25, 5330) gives 0.1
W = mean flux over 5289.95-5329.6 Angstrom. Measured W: 9.29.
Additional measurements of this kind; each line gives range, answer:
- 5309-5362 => 9.22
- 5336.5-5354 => 9.03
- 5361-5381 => 9.34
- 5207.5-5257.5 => 9.45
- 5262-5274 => 8.82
